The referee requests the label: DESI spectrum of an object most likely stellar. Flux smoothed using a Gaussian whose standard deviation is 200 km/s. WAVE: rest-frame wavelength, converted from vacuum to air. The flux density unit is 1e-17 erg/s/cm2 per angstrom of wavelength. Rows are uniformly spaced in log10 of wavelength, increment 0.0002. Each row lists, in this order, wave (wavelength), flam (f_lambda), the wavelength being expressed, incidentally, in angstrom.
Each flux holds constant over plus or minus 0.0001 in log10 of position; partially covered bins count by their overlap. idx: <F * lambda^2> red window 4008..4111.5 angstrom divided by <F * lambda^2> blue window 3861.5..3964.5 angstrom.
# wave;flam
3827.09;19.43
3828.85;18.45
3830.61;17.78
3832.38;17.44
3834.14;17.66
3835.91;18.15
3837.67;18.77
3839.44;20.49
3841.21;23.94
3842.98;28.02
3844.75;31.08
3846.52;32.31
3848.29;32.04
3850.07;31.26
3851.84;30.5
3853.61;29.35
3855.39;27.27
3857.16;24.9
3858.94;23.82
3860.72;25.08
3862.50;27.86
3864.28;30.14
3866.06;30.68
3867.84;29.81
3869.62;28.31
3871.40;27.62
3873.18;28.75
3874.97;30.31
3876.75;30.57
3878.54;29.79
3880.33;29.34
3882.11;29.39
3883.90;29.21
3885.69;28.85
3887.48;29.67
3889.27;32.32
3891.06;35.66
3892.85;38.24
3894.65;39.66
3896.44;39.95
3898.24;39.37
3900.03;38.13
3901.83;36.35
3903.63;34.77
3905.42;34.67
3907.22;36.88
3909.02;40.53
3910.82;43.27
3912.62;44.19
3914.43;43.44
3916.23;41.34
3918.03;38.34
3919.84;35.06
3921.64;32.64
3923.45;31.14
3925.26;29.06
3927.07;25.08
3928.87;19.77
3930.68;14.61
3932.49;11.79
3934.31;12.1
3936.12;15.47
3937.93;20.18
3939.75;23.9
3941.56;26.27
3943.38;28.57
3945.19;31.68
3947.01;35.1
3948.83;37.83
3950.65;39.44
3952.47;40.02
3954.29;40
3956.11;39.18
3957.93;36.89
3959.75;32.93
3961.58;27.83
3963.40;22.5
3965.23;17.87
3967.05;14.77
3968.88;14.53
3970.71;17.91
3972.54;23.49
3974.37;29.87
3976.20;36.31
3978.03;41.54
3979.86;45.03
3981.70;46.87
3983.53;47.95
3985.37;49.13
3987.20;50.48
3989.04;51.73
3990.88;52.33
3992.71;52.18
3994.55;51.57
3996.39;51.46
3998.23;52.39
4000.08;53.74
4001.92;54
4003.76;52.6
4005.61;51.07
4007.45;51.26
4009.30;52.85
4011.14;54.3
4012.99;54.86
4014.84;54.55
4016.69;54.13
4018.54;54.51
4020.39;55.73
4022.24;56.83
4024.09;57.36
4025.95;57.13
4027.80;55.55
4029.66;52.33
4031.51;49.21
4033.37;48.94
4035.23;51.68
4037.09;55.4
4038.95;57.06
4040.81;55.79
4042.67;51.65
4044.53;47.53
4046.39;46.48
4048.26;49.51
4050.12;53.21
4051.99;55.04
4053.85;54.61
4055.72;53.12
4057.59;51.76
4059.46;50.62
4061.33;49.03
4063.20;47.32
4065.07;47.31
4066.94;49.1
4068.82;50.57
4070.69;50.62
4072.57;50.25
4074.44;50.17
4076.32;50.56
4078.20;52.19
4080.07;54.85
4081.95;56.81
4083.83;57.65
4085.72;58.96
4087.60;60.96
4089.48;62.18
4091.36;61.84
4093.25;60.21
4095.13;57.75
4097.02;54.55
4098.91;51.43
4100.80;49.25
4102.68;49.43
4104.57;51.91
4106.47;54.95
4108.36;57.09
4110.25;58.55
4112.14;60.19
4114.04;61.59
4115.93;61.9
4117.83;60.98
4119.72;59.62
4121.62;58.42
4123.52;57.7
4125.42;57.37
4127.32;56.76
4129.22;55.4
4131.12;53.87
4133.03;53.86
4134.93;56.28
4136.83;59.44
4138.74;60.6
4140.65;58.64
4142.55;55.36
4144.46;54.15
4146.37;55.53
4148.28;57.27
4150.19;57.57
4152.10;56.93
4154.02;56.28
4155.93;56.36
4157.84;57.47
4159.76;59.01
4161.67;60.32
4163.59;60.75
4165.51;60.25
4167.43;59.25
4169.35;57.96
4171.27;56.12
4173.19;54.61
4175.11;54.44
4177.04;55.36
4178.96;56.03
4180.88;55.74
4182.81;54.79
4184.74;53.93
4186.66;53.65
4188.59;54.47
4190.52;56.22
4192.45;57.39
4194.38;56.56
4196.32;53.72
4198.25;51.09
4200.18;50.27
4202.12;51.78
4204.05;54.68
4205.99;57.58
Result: 1.82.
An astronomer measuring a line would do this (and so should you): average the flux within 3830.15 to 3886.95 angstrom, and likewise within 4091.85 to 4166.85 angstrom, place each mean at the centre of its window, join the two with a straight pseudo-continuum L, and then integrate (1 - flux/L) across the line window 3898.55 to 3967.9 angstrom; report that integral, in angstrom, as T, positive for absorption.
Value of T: 7.8 angstrom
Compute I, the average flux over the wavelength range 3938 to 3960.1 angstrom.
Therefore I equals 33.8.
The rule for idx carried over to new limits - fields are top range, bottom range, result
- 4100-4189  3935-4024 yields 1.51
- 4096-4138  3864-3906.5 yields 1.94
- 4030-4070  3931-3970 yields 2.00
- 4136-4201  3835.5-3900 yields 2.20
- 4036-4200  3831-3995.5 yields 1.93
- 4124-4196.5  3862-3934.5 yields 2.01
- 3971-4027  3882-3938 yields 1.62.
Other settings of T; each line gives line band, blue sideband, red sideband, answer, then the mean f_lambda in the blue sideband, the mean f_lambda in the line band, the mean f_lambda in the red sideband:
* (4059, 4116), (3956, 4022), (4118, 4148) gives -1.9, 43.3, 54.4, 57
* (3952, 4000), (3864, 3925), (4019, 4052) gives 7.7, 34.4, 38.2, 53.1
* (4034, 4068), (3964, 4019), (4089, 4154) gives -0.9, 44.3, 51.4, 57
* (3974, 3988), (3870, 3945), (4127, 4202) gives -2.0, 31.1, 43.9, 56.2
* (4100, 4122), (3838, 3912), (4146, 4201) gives -2.6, 31.4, 57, 56.2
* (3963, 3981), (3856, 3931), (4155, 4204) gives 5.7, 32.5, 26.7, 55.9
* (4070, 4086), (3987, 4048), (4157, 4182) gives 0.4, 53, 53.4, 57.5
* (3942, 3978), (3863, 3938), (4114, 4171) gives 7.3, 31.4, 30.1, 57.8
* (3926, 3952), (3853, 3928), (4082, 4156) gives 9.2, 32.9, 24.7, 57.1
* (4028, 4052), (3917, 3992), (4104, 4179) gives -4.7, 31.5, 51.8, 57.4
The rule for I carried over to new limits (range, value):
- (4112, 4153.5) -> 57.6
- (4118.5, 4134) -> 56.7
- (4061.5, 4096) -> 54.3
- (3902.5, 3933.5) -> 32.7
